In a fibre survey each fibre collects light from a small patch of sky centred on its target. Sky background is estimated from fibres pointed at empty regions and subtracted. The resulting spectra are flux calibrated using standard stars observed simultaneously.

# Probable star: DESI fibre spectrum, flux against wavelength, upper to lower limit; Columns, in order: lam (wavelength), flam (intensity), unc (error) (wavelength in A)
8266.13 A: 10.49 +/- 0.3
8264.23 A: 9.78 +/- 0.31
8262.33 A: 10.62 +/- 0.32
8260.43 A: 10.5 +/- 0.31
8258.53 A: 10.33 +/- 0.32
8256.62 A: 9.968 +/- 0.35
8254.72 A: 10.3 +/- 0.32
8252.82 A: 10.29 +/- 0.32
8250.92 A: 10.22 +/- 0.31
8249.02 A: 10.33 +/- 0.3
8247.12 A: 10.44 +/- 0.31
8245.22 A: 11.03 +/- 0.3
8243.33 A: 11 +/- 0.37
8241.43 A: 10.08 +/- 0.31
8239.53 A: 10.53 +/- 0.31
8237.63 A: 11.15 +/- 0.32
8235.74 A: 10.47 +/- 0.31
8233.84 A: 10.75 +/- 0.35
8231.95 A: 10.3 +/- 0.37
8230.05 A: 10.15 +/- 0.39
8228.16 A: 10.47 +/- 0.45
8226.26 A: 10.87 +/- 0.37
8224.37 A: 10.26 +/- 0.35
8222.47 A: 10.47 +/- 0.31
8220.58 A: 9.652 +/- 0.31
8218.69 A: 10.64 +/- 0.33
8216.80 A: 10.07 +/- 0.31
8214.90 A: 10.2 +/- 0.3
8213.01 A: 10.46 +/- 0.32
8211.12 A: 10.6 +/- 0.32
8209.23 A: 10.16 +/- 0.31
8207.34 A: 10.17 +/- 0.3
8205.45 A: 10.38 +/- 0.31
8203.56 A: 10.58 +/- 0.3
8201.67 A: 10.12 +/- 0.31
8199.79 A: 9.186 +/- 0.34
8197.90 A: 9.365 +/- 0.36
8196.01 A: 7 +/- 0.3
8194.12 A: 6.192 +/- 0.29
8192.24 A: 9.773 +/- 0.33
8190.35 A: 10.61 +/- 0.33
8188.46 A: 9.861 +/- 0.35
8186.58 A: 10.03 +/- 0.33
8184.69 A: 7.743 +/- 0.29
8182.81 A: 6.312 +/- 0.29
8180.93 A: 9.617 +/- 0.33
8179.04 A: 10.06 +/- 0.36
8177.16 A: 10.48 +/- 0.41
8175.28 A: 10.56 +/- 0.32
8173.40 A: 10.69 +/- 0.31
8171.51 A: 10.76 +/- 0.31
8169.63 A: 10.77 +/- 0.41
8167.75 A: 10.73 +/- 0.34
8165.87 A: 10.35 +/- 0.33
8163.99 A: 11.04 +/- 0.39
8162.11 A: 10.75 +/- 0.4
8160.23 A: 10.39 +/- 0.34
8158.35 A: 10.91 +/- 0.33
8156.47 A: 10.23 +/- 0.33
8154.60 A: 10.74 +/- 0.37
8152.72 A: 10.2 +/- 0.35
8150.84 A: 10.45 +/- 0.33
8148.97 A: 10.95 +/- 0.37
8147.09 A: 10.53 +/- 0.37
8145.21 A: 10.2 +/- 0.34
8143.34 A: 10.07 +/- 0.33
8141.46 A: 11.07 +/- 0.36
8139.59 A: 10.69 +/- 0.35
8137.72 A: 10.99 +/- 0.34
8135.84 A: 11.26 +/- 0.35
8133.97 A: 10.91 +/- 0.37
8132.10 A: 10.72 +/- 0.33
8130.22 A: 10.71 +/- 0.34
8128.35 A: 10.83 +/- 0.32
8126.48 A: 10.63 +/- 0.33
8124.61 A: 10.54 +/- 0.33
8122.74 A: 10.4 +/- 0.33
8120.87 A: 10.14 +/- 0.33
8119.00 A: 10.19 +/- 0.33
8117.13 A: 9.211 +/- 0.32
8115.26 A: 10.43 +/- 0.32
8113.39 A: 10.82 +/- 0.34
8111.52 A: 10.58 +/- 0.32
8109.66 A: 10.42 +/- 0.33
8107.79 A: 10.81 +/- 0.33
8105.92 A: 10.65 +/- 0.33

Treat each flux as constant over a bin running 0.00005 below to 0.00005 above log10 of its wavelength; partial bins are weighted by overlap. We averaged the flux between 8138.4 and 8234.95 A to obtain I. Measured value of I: 10.1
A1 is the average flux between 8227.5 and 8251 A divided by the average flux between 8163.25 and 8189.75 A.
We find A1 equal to 1.06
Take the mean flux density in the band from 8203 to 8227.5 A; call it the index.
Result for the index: 10.3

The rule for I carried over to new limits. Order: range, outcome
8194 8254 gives 10.2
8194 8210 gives 9.39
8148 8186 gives 10.2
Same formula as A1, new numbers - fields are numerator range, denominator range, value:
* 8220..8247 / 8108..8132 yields 1.01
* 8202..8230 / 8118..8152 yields 0.97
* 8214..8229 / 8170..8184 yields 1.05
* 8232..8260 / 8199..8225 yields 1.03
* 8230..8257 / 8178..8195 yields 1.17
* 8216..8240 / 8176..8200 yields 1.17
